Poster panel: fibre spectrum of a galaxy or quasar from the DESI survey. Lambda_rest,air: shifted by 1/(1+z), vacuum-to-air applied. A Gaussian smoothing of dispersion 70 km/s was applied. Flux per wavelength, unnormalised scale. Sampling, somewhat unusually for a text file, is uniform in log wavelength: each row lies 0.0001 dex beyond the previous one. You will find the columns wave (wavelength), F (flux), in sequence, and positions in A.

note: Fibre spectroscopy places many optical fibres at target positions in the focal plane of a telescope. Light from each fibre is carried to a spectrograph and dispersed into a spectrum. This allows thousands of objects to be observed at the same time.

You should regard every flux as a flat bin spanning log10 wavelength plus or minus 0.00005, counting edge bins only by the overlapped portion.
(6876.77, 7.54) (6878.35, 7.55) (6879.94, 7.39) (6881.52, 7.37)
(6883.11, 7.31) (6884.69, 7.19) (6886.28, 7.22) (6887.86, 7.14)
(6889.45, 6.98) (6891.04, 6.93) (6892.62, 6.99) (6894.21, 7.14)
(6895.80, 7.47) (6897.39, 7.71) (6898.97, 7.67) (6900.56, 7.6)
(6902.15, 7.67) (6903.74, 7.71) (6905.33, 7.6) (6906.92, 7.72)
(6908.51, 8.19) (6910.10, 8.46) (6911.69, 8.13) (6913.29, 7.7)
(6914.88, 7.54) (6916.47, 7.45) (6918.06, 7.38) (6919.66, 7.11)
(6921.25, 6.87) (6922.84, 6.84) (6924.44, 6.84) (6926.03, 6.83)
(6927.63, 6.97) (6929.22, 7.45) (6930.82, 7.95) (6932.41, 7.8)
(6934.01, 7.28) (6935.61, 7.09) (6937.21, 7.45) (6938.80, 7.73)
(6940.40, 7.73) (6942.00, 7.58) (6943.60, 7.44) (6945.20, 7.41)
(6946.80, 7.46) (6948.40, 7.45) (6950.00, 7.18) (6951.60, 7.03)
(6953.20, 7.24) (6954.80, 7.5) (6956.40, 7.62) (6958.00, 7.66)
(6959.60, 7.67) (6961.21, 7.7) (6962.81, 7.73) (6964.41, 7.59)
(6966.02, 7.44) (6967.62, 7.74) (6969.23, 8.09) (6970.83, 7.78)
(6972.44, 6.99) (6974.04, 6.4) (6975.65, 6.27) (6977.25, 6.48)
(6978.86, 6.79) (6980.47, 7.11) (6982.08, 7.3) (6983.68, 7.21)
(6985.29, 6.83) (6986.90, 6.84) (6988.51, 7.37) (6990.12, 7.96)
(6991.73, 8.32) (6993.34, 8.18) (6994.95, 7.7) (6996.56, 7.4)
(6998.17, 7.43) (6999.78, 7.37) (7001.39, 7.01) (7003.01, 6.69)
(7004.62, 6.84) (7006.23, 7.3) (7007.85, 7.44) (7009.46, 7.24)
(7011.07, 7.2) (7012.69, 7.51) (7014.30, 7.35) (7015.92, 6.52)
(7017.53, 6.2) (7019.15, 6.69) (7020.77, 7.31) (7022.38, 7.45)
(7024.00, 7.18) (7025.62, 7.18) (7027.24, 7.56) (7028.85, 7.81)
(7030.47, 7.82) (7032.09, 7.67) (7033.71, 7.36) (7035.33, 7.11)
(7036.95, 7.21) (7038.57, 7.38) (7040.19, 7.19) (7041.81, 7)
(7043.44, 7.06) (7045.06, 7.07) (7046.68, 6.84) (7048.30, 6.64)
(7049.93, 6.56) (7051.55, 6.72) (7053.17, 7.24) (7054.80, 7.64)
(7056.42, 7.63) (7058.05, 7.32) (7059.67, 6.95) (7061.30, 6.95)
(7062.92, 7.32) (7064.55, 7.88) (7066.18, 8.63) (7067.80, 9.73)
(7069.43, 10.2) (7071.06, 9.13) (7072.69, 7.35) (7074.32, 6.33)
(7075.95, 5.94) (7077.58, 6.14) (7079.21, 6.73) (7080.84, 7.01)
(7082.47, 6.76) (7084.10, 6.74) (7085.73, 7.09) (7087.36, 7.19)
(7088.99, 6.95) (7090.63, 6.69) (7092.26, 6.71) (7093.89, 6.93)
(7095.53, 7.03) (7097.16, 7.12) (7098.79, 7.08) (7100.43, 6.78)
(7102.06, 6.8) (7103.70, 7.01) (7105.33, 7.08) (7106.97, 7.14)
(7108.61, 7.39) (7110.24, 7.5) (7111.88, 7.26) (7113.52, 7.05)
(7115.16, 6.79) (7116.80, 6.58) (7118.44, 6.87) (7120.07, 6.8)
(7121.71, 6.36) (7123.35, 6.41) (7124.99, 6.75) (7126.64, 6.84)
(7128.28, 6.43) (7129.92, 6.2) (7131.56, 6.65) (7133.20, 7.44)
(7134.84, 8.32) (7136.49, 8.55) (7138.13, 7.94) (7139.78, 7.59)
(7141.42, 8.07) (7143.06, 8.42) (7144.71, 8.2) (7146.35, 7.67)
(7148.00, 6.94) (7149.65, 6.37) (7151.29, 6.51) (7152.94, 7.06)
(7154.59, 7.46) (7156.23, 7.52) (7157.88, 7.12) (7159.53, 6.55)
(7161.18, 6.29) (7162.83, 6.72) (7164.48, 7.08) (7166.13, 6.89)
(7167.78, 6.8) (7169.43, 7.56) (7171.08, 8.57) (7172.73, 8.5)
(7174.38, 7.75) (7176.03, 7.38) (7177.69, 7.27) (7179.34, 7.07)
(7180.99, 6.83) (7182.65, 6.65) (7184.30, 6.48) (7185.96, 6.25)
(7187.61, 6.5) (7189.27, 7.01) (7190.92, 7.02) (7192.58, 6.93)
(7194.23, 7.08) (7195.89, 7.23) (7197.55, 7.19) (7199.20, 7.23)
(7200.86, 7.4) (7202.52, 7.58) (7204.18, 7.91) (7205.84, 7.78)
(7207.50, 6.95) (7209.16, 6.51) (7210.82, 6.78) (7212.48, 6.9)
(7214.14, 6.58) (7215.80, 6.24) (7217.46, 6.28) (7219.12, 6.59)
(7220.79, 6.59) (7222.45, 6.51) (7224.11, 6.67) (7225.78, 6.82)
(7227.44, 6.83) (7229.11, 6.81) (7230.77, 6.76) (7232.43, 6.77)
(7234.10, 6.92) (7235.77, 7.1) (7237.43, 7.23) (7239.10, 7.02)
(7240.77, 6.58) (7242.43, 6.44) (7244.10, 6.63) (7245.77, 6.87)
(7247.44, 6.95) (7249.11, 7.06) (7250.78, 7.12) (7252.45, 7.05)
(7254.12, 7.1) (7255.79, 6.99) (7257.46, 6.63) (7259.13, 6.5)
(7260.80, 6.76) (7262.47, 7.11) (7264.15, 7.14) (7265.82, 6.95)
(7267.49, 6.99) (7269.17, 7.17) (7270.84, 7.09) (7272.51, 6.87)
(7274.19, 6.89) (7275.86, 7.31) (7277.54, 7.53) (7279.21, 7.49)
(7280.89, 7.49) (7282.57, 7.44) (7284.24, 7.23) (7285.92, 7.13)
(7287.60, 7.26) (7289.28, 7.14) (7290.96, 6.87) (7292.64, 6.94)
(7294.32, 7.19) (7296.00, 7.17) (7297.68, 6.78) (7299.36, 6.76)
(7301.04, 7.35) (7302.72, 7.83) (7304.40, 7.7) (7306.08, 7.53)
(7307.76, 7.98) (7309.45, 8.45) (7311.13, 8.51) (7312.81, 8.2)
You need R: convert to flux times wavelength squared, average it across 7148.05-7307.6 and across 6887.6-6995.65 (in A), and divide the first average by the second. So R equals 1.0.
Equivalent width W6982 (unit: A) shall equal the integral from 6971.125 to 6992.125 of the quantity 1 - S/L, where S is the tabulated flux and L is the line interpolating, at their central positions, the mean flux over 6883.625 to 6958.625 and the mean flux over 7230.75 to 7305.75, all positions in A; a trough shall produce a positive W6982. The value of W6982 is 0.9 A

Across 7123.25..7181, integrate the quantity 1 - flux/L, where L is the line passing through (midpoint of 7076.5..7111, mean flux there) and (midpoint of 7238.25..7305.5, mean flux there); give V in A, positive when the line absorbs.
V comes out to -2.5 A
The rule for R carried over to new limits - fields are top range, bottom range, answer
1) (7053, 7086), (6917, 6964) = 1.05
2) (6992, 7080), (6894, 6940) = 1.01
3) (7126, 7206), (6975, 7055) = 1.05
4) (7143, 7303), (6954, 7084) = 1.02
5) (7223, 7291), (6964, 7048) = 1.04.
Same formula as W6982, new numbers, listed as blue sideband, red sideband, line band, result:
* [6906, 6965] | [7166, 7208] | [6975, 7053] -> 2.32 A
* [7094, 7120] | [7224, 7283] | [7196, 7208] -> -0.76 A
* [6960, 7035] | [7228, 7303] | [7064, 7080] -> -1.30 A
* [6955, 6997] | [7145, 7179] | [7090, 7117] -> 0.98 A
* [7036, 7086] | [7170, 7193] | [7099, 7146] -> 0.27 A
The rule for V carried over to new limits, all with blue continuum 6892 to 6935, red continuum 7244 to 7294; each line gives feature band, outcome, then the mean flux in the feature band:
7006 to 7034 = 0.4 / 7.26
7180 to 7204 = 0.6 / 6.98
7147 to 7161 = 0.5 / 6.92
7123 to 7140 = 0.1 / 7.2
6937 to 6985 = 0.5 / 7.35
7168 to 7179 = -0.9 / 7.75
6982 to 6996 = -0.3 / 7.54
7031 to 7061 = 0.7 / 7.15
